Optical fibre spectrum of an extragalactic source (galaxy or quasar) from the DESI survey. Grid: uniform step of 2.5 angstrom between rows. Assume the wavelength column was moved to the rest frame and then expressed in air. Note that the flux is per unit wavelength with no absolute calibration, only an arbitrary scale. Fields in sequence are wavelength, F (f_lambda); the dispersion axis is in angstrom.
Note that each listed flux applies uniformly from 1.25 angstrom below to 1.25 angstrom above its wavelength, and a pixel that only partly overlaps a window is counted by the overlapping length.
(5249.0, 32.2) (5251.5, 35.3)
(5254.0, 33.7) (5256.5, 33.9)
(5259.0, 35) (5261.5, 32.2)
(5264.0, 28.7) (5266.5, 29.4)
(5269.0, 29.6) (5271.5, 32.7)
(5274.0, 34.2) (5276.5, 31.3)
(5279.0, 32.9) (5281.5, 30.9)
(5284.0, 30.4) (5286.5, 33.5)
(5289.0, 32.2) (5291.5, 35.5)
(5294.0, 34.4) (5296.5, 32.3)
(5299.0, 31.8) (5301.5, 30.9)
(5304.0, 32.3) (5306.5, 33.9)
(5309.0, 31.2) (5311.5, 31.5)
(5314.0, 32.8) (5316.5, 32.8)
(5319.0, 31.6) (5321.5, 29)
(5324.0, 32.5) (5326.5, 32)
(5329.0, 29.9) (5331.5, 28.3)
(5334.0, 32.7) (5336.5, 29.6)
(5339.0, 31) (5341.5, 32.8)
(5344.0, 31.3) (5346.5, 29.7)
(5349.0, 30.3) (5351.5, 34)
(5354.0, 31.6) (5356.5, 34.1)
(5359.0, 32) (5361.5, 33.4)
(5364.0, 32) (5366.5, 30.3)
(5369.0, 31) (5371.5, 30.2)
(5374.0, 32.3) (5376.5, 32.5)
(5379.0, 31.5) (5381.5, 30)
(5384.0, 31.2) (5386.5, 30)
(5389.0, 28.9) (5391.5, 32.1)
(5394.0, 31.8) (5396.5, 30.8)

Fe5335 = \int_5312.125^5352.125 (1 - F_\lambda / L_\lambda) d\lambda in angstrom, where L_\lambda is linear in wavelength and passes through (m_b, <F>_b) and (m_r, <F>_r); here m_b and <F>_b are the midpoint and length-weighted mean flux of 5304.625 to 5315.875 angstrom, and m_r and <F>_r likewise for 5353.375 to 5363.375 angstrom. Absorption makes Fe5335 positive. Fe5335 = 1.6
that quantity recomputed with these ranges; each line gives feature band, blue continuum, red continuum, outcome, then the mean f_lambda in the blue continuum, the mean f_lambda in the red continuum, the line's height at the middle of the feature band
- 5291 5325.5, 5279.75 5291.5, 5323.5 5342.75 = -0.7 angstrom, 32.2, 31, 31.6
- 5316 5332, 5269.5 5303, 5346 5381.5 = 0.6 angstrom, 32.5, 31.8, 32.1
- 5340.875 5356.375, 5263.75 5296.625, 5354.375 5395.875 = -0.1 angstrom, 32.1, 31.4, 31.6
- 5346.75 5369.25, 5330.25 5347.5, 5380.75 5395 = -0.9 angstrom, 30.8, 30.7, 30.7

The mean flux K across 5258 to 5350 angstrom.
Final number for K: 31.7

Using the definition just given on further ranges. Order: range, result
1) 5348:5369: 32.2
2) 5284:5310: 32.7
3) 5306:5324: 31.8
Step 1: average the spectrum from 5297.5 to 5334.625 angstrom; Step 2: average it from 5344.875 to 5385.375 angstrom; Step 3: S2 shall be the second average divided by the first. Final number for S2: 1.0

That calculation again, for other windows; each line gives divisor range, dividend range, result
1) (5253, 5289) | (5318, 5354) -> 0.97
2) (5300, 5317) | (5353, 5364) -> 1.02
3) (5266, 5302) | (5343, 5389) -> 0.98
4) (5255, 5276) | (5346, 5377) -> 1.00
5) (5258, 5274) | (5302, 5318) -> 1.03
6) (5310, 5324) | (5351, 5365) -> 1.04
